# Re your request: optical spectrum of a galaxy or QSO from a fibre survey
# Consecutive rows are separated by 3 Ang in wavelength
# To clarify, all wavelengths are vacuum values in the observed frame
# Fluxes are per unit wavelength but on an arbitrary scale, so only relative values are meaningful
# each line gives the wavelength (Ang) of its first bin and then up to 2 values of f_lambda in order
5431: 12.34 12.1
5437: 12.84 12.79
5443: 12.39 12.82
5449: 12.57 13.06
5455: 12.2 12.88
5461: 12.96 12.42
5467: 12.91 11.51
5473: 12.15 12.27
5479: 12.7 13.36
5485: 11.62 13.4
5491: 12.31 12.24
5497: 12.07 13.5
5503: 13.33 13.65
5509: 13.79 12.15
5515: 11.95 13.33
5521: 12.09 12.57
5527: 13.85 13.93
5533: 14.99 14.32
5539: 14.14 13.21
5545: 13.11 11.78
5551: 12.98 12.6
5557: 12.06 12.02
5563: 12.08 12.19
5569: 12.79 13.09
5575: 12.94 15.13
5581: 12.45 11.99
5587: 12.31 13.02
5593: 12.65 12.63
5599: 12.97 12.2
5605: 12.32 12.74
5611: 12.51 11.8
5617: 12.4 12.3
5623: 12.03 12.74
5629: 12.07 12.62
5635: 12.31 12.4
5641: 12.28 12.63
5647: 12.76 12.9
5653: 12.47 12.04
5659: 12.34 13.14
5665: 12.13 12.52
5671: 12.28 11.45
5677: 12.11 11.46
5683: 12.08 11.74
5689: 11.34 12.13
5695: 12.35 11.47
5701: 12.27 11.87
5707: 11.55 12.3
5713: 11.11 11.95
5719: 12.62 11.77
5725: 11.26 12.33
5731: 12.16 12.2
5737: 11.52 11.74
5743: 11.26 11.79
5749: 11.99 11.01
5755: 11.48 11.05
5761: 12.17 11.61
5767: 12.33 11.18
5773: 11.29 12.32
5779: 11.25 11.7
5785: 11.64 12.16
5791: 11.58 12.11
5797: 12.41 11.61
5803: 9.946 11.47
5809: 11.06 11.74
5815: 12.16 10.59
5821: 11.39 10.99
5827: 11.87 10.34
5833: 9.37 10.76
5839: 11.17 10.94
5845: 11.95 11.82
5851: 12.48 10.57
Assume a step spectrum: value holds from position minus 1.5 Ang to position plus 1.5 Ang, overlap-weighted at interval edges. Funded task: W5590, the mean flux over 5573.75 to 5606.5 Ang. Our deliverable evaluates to 12.8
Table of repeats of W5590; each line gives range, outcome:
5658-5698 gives 12.1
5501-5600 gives 13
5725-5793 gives 11.7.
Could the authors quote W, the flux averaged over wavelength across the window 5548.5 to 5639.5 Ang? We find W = 12.5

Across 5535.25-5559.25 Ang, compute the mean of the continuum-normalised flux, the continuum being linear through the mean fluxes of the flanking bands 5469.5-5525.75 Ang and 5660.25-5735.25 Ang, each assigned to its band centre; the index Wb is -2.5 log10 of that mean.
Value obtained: -0.04 mag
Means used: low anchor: 12.7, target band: 13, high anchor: 12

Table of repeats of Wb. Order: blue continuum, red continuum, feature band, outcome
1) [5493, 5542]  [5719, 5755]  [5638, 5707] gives 0.00 mag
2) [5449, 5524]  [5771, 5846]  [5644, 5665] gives -0.05 mag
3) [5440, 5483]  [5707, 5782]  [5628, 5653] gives -0.04 mag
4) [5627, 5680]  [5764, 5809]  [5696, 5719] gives 0.02 mag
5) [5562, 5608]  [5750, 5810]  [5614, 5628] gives 0.02 mag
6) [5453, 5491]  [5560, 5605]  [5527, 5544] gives -0.12 mag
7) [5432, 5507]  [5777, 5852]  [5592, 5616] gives -0.03 mag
